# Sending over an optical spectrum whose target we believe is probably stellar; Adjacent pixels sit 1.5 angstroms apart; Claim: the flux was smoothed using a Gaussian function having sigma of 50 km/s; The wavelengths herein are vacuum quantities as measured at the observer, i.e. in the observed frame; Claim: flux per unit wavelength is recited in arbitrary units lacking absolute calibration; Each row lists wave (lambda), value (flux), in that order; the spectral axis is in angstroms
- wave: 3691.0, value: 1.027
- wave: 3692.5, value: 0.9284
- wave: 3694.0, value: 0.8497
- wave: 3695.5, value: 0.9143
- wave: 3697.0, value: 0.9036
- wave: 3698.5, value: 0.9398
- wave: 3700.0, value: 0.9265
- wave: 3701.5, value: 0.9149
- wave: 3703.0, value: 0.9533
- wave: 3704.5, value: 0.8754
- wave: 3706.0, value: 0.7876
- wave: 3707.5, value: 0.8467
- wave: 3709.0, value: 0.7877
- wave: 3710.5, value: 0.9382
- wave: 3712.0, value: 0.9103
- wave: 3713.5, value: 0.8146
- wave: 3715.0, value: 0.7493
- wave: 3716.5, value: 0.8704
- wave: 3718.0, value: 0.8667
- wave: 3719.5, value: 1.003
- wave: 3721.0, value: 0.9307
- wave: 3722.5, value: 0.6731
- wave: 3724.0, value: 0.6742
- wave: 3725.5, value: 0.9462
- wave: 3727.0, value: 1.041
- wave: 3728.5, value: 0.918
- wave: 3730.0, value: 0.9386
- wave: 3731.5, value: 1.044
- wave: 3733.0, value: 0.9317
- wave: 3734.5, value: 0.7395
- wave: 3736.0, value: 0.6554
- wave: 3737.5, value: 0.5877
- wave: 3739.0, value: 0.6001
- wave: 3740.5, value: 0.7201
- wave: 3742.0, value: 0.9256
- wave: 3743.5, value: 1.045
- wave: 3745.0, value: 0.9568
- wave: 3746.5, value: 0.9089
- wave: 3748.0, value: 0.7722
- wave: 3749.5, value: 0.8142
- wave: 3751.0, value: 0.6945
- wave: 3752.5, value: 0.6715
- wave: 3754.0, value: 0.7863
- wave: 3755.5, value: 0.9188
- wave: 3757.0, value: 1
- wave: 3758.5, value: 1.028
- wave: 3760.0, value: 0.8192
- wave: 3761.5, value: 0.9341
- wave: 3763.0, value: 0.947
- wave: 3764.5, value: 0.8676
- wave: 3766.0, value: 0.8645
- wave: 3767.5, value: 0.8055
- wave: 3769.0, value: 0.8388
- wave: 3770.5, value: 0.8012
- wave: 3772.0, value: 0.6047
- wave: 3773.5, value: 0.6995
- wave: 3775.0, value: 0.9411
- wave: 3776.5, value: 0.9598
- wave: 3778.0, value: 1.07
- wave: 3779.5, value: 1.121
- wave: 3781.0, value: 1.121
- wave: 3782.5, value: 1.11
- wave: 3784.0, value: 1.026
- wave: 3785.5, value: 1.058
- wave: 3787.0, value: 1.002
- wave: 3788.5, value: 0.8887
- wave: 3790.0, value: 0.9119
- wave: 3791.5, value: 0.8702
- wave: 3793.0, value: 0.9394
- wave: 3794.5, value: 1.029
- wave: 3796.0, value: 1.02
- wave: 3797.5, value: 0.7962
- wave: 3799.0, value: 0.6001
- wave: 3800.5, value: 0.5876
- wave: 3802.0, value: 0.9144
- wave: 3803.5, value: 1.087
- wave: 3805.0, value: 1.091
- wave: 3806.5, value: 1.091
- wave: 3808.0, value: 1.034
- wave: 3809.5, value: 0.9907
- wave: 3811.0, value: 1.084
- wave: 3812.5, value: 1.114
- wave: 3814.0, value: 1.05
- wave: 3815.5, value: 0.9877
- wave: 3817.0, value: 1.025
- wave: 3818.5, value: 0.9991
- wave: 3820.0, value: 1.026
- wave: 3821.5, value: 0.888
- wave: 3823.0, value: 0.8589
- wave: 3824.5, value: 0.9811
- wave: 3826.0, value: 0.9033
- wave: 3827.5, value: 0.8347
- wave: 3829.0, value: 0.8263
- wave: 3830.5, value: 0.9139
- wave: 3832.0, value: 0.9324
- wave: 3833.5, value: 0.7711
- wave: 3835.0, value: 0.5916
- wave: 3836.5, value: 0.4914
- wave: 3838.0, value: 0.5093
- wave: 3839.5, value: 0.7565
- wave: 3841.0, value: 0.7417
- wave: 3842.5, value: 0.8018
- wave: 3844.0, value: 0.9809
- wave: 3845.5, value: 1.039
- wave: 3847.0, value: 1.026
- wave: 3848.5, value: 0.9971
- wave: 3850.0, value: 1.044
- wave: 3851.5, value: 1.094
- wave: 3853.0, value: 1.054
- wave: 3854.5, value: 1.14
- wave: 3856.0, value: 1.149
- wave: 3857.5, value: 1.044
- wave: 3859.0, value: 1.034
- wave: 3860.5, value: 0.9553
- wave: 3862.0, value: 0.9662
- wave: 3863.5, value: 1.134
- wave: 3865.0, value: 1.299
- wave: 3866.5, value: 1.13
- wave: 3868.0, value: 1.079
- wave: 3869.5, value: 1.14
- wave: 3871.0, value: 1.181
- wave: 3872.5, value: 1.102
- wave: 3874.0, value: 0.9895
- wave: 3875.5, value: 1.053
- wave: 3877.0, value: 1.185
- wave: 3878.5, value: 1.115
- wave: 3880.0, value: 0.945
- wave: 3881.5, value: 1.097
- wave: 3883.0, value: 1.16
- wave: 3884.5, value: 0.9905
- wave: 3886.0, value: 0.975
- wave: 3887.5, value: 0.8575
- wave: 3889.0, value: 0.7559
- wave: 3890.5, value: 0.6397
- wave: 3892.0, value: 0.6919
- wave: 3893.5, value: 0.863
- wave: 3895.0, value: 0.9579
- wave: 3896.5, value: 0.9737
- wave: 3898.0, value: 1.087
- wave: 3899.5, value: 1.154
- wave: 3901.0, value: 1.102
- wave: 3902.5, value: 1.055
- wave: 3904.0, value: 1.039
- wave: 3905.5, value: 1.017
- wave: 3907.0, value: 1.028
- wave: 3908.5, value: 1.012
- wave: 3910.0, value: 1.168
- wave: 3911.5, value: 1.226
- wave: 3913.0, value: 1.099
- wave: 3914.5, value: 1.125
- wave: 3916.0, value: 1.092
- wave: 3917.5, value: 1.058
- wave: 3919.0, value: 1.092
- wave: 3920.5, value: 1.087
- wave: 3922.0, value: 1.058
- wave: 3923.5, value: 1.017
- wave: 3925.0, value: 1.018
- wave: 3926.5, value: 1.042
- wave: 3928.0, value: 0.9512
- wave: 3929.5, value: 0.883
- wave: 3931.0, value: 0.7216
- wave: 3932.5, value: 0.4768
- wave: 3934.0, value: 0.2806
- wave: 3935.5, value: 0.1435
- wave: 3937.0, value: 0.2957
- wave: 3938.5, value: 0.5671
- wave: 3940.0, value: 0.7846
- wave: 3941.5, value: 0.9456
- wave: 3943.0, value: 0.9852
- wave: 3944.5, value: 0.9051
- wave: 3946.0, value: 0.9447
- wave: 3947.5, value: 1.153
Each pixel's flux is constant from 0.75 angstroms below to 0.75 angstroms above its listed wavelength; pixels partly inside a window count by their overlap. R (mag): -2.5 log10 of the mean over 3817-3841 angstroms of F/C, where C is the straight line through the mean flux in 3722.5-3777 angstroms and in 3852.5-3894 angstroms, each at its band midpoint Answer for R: 0.17 mag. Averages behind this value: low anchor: 0.842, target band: 0.823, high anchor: 1.03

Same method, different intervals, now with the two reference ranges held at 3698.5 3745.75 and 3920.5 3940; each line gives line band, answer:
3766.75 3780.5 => -0.07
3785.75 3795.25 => -0.16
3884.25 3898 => -0.16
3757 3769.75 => -0.08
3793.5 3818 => -0.20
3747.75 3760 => 0.00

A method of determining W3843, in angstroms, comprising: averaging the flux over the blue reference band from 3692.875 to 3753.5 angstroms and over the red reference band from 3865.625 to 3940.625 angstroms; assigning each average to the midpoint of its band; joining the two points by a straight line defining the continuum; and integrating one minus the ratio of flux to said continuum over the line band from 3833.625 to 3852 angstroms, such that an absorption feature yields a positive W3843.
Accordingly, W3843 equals 1.7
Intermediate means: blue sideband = 0.851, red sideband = 0.952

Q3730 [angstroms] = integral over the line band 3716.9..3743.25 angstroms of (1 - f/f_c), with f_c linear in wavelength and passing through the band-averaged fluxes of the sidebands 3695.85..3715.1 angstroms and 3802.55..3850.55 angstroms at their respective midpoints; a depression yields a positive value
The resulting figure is 1.39 angstroms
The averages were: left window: 0.878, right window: 0.92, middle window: 0.839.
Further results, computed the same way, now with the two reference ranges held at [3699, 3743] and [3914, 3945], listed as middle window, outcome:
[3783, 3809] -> -3.0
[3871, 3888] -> -4.4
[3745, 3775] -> 0.3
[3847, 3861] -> -3.7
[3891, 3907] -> -3.0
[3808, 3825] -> -3.3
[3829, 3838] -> 1.2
